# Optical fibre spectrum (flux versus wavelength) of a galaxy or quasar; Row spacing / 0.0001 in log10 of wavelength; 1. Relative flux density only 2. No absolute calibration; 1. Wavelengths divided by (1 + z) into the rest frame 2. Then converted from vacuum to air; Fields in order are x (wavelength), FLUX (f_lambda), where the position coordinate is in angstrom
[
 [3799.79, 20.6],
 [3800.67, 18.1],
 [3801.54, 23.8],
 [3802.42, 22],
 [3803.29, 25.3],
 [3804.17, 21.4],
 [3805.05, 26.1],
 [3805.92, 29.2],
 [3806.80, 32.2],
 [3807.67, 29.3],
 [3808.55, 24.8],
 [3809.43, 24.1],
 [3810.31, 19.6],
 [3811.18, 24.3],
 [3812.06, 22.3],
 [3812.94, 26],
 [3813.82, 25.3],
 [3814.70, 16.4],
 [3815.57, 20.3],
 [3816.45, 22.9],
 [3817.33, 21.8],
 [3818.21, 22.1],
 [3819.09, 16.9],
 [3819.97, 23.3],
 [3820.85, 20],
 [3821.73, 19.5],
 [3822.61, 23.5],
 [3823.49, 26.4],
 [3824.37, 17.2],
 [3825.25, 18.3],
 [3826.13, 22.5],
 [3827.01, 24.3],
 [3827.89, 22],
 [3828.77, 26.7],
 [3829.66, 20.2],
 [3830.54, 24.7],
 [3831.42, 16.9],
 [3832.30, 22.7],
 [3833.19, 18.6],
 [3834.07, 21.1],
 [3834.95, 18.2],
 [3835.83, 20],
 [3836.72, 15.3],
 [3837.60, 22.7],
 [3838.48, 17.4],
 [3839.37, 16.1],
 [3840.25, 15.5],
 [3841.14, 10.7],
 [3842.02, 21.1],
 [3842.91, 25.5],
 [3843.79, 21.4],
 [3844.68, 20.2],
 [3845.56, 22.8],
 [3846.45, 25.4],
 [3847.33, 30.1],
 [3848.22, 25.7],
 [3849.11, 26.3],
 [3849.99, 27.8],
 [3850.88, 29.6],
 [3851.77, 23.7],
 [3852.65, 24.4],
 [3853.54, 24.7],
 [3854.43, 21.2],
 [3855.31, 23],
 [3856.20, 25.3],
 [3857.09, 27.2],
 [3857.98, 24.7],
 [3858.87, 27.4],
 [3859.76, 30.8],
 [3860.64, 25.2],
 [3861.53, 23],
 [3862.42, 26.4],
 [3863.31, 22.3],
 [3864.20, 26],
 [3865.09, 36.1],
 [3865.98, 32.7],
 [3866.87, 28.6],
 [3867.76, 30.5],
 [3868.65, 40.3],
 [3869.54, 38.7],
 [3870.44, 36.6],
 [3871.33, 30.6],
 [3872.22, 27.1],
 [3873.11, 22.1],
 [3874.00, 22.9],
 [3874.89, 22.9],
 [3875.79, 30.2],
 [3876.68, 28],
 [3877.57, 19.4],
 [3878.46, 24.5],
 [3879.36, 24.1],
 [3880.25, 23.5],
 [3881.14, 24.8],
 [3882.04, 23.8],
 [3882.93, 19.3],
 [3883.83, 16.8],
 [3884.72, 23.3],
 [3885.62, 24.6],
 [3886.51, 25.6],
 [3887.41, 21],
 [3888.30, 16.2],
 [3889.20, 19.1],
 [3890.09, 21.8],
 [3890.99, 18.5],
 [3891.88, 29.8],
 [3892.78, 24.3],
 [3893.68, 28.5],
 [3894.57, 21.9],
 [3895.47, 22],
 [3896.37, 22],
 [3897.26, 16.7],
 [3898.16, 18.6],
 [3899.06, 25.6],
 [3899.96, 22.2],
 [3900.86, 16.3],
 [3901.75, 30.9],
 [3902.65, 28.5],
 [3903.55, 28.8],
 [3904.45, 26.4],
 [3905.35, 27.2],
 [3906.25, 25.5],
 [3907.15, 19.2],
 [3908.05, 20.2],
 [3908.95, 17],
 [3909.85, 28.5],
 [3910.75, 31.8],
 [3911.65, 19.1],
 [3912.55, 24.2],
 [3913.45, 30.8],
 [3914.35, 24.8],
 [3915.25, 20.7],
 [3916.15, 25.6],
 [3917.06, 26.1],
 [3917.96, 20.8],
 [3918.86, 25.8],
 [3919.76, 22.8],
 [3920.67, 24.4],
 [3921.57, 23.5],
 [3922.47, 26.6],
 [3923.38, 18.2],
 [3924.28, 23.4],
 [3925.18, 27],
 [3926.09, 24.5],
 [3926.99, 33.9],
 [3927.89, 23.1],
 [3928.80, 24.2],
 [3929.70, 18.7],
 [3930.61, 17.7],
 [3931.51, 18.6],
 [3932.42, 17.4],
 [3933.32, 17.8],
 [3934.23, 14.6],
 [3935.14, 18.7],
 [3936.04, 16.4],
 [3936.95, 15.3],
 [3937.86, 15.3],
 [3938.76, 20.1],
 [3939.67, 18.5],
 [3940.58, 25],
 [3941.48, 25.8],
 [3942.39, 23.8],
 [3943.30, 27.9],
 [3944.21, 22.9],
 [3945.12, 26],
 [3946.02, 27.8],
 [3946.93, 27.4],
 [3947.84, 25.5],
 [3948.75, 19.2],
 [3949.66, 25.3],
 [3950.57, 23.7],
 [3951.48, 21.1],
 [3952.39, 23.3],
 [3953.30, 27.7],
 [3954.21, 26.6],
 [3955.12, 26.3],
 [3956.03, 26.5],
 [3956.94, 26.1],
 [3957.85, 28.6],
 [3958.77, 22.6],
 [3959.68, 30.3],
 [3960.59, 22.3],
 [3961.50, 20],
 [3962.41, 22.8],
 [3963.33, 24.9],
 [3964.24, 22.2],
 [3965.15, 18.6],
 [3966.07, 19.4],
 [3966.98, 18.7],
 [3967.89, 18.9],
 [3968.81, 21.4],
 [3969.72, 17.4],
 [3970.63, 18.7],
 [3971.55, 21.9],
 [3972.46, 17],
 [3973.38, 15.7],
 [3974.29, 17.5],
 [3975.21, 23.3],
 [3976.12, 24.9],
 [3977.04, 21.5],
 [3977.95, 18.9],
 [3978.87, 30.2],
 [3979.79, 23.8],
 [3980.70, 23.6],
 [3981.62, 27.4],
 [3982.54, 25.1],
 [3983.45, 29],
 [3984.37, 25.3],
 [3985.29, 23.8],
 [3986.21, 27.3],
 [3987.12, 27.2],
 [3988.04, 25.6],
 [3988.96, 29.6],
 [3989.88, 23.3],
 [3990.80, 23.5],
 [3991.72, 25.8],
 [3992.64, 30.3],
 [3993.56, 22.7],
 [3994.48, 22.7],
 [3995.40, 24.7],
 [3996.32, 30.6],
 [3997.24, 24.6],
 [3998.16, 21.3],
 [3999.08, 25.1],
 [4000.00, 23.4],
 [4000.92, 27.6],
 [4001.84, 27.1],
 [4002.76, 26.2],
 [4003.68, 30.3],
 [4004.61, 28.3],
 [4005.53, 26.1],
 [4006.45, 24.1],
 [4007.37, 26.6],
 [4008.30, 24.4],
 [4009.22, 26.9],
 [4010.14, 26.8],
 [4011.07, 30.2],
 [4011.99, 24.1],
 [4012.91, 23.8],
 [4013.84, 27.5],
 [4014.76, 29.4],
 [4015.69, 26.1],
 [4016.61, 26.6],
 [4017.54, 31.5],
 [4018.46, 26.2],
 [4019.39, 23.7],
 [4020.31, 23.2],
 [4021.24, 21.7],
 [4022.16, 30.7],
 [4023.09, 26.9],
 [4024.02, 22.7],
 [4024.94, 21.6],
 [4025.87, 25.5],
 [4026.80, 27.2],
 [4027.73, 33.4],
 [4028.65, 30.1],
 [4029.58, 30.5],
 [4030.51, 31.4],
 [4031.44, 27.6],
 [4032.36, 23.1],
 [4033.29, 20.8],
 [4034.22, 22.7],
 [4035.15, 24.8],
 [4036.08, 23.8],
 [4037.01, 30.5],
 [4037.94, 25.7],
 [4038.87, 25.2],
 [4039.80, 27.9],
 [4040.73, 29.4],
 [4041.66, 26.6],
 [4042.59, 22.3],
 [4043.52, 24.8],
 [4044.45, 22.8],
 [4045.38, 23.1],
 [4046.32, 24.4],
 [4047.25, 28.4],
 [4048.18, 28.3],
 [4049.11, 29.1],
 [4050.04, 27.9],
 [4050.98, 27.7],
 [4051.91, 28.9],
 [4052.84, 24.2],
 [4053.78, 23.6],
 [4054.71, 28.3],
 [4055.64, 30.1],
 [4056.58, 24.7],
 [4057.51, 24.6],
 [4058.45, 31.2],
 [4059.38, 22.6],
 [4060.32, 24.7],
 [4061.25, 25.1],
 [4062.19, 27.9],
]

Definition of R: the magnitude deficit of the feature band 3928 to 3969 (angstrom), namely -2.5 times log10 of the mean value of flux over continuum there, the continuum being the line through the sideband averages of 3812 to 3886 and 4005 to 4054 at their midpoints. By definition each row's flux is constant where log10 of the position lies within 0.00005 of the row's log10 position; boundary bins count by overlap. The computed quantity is 0.13 mag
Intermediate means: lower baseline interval 23.8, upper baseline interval 26.3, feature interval 22.3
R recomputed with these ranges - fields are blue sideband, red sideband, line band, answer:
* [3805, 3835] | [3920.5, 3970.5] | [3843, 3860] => -0.123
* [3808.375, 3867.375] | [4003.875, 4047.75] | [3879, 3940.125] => 0.077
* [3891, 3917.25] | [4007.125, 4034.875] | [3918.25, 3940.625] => 0.163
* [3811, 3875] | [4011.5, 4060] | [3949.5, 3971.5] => 0.106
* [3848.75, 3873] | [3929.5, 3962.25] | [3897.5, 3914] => 0.034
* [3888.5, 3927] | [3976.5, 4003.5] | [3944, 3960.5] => -0.027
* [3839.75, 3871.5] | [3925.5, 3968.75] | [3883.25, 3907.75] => 0.079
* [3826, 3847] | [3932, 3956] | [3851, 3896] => -0.204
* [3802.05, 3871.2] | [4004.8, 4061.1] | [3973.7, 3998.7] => 0.038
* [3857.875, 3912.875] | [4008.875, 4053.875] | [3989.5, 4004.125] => 0.020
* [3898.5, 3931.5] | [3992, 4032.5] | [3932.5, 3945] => 0.219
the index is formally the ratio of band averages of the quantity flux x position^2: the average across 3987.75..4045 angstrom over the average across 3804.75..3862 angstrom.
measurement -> 1.3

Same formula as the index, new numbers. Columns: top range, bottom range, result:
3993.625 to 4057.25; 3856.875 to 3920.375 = 1.12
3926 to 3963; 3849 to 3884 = 0.90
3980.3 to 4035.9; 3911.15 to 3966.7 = 1.17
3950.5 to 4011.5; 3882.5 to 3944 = 1.11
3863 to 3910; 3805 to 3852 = 1.15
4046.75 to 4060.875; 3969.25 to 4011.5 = 1.12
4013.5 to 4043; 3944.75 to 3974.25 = 1.20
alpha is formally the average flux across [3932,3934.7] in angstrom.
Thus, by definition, 16.6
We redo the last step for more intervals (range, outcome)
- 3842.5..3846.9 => 23.1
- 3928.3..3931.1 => 20.2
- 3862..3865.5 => 27.6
